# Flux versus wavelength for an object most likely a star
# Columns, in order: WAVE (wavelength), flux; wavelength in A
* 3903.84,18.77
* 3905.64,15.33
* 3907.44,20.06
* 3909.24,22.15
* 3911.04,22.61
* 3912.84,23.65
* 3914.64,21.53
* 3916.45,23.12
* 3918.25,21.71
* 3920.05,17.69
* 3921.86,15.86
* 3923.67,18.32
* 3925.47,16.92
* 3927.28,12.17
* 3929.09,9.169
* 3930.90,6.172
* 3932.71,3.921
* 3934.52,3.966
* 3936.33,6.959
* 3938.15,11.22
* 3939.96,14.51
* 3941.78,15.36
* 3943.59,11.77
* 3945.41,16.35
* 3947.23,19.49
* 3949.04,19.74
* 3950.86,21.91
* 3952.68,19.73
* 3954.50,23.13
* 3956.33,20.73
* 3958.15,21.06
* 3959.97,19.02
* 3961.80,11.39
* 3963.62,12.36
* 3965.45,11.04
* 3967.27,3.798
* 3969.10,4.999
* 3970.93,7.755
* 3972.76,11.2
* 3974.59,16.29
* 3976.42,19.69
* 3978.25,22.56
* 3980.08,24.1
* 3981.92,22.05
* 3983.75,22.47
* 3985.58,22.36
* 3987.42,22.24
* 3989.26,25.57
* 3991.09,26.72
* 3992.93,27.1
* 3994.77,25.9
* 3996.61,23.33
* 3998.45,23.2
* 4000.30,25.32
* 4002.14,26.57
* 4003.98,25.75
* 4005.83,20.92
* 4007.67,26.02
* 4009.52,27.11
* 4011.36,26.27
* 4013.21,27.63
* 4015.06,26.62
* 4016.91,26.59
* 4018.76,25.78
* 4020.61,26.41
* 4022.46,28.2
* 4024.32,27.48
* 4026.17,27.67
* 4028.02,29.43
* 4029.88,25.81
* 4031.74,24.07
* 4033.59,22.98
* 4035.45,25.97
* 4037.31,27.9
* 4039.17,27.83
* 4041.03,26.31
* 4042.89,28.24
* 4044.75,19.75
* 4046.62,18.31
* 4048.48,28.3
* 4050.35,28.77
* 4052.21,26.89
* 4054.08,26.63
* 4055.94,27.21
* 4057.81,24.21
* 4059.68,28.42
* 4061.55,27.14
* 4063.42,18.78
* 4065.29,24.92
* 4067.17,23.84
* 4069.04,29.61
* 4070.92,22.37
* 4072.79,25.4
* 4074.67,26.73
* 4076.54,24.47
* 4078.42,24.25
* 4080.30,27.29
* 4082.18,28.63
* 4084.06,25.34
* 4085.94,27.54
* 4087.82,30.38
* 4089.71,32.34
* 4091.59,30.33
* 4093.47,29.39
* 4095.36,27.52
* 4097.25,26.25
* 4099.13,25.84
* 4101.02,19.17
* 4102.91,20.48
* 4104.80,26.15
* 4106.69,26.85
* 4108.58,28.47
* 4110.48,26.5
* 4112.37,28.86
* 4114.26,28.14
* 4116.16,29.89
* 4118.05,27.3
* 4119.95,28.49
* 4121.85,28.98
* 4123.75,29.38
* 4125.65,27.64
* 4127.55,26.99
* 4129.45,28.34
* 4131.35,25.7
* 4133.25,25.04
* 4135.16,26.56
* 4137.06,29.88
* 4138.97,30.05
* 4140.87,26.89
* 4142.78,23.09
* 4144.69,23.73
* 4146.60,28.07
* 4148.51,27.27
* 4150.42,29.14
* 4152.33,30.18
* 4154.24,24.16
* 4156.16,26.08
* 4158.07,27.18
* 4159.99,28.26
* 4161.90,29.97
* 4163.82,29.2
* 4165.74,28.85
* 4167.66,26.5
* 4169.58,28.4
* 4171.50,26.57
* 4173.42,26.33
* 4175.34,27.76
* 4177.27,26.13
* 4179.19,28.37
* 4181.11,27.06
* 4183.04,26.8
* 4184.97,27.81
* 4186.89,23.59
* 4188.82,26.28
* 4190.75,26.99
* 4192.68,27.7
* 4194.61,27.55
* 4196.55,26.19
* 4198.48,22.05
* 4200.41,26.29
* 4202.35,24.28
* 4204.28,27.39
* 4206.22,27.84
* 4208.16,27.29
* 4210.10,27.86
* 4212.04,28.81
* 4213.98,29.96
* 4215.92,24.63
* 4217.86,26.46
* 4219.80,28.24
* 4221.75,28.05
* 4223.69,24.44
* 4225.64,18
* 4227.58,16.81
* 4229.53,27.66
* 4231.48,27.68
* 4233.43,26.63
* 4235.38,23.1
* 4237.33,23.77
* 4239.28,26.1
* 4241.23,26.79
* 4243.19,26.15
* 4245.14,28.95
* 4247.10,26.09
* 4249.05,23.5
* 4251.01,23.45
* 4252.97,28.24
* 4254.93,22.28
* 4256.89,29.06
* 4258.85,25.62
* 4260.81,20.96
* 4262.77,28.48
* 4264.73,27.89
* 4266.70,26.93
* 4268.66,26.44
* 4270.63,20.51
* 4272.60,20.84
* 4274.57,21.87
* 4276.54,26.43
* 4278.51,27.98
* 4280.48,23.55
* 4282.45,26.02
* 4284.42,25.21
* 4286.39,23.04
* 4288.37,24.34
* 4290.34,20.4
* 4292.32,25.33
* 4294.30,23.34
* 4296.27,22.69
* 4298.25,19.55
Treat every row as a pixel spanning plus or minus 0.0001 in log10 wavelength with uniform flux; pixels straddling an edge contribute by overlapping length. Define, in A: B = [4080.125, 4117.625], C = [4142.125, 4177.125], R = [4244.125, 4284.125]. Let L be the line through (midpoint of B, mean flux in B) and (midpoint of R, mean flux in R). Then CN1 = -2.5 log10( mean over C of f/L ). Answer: -0.03 mag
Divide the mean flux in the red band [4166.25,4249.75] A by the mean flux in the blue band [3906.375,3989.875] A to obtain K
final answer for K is 1.59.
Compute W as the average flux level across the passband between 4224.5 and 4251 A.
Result 24.7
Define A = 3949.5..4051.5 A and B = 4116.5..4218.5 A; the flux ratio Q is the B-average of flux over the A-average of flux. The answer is 1.20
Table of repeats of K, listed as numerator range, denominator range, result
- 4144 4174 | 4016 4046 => 1.05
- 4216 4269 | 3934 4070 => 1.16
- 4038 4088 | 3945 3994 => 1.40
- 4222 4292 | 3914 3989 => 1.56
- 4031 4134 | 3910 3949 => 1.76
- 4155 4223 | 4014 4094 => 1.03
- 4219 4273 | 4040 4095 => 0.96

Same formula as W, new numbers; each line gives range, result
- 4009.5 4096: 26.4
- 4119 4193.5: 27.3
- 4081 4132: 27.5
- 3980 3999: 24.1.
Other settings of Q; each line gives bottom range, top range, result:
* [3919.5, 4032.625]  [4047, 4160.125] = 1.38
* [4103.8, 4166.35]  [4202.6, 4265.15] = 0.94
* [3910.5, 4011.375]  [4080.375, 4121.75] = 1.50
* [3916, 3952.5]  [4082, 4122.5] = 1.91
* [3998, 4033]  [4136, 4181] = 1.05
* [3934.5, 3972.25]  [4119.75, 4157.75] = 1.90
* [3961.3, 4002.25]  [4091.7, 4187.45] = 1.43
